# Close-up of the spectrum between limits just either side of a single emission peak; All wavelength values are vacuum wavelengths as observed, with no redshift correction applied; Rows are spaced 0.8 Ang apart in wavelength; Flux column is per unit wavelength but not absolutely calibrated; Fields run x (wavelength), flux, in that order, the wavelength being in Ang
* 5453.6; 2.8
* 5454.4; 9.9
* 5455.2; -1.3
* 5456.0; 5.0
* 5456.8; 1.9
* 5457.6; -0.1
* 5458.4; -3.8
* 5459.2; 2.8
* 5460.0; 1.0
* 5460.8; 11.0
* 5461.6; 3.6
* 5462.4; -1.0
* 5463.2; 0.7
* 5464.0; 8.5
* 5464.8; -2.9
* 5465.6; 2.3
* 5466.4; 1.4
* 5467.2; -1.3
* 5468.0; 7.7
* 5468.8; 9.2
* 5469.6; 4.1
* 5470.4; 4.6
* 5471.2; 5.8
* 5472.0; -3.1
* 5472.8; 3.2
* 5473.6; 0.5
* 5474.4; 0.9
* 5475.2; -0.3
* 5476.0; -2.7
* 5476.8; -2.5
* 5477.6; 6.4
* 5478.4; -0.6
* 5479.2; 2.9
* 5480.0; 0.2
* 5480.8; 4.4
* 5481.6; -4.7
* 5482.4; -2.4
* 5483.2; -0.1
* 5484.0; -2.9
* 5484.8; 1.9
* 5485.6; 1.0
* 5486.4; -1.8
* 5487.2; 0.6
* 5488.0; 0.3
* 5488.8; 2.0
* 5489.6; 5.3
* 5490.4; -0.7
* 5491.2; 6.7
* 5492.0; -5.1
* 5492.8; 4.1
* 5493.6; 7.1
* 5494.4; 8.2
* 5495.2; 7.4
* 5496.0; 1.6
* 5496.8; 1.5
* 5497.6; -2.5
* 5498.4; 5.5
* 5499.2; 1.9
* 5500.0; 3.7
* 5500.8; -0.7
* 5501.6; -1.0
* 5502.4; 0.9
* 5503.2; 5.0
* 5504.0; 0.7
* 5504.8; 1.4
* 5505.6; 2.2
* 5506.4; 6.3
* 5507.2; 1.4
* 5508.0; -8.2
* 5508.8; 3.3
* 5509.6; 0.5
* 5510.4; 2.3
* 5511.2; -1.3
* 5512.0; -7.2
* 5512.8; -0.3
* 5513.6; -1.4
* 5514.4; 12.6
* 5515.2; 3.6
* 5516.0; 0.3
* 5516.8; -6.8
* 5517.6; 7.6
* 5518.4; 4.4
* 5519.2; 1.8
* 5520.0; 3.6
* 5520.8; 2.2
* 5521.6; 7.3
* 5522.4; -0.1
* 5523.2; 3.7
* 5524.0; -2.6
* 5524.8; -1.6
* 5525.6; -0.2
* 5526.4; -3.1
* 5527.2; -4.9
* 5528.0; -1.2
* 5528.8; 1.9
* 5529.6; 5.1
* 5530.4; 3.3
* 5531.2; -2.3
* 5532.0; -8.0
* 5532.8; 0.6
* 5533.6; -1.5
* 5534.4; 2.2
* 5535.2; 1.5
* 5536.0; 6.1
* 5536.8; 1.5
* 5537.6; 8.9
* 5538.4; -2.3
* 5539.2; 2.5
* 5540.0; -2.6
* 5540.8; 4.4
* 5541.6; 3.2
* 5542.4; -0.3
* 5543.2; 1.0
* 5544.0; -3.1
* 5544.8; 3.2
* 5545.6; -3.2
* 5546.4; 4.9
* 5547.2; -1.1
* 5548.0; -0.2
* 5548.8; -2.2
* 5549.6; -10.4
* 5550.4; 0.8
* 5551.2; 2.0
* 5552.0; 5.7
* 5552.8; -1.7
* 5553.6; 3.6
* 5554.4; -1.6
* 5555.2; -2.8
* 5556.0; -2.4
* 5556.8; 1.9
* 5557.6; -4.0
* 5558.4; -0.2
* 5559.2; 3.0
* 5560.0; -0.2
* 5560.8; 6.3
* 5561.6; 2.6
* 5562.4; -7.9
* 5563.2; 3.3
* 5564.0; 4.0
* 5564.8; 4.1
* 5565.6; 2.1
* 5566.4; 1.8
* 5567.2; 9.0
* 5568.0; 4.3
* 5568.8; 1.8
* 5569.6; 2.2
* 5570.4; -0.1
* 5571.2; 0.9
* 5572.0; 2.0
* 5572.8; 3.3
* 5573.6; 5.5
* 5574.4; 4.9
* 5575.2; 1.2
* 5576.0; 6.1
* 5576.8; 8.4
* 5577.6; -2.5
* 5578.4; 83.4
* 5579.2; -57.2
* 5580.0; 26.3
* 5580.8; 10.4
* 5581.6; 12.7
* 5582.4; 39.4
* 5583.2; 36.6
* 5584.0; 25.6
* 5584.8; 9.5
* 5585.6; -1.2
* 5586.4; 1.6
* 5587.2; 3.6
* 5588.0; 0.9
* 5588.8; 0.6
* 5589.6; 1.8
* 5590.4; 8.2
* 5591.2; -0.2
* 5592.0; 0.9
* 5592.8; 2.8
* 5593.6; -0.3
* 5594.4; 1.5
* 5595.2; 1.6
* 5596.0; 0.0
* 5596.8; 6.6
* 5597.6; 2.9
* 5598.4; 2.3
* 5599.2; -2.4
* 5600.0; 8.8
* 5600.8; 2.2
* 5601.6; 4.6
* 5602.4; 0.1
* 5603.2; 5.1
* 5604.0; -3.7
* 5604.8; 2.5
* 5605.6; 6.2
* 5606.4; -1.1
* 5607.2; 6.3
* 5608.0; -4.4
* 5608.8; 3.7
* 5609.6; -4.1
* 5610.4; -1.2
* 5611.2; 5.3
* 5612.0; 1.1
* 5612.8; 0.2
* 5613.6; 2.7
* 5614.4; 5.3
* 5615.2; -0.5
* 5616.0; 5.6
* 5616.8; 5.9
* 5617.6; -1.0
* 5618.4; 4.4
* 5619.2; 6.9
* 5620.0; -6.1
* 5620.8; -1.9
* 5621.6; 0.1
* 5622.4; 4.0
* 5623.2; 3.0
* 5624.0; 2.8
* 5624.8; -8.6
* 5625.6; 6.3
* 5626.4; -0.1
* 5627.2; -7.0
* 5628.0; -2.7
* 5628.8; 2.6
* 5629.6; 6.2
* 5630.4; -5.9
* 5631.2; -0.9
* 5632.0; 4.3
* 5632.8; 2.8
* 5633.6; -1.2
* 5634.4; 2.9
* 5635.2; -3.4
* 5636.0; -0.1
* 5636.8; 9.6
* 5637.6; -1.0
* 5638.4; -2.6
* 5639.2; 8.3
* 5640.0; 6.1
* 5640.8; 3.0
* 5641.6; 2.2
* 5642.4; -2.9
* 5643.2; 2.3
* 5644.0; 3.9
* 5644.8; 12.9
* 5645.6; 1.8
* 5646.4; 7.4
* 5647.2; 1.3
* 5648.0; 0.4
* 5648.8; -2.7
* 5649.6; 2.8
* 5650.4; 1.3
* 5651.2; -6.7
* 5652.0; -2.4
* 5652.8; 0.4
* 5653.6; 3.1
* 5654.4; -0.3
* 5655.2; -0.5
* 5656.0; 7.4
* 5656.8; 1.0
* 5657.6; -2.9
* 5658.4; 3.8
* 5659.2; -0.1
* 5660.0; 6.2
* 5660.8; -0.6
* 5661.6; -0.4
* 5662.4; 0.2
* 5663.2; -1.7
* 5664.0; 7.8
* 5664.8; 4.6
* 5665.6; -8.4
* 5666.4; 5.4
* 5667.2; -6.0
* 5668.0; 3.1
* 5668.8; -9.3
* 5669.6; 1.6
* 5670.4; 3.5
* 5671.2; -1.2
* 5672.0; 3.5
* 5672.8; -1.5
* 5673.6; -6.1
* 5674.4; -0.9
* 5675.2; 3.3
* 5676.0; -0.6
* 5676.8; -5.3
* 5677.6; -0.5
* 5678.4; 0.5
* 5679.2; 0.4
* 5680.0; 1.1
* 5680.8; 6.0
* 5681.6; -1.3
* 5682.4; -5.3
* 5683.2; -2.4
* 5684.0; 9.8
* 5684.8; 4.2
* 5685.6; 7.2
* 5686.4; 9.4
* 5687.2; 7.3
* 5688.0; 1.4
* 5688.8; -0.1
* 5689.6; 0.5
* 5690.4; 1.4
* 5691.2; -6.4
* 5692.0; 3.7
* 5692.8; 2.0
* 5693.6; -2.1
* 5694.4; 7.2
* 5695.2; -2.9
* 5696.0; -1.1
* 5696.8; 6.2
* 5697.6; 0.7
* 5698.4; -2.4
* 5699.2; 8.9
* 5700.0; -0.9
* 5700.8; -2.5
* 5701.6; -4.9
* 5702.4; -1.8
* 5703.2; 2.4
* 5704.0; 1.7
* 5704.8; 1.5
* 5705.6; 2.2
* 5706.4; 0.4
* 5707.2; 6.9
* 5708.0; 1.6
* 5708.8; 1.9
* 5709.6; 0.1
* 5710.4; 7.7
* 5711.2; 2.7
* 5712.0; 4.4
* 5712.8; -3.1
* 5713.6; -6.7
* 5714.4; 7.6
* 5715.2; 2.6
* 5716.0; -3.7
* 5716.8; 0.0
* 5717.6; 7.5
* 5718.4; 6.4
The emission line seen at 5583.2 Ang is [O II]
